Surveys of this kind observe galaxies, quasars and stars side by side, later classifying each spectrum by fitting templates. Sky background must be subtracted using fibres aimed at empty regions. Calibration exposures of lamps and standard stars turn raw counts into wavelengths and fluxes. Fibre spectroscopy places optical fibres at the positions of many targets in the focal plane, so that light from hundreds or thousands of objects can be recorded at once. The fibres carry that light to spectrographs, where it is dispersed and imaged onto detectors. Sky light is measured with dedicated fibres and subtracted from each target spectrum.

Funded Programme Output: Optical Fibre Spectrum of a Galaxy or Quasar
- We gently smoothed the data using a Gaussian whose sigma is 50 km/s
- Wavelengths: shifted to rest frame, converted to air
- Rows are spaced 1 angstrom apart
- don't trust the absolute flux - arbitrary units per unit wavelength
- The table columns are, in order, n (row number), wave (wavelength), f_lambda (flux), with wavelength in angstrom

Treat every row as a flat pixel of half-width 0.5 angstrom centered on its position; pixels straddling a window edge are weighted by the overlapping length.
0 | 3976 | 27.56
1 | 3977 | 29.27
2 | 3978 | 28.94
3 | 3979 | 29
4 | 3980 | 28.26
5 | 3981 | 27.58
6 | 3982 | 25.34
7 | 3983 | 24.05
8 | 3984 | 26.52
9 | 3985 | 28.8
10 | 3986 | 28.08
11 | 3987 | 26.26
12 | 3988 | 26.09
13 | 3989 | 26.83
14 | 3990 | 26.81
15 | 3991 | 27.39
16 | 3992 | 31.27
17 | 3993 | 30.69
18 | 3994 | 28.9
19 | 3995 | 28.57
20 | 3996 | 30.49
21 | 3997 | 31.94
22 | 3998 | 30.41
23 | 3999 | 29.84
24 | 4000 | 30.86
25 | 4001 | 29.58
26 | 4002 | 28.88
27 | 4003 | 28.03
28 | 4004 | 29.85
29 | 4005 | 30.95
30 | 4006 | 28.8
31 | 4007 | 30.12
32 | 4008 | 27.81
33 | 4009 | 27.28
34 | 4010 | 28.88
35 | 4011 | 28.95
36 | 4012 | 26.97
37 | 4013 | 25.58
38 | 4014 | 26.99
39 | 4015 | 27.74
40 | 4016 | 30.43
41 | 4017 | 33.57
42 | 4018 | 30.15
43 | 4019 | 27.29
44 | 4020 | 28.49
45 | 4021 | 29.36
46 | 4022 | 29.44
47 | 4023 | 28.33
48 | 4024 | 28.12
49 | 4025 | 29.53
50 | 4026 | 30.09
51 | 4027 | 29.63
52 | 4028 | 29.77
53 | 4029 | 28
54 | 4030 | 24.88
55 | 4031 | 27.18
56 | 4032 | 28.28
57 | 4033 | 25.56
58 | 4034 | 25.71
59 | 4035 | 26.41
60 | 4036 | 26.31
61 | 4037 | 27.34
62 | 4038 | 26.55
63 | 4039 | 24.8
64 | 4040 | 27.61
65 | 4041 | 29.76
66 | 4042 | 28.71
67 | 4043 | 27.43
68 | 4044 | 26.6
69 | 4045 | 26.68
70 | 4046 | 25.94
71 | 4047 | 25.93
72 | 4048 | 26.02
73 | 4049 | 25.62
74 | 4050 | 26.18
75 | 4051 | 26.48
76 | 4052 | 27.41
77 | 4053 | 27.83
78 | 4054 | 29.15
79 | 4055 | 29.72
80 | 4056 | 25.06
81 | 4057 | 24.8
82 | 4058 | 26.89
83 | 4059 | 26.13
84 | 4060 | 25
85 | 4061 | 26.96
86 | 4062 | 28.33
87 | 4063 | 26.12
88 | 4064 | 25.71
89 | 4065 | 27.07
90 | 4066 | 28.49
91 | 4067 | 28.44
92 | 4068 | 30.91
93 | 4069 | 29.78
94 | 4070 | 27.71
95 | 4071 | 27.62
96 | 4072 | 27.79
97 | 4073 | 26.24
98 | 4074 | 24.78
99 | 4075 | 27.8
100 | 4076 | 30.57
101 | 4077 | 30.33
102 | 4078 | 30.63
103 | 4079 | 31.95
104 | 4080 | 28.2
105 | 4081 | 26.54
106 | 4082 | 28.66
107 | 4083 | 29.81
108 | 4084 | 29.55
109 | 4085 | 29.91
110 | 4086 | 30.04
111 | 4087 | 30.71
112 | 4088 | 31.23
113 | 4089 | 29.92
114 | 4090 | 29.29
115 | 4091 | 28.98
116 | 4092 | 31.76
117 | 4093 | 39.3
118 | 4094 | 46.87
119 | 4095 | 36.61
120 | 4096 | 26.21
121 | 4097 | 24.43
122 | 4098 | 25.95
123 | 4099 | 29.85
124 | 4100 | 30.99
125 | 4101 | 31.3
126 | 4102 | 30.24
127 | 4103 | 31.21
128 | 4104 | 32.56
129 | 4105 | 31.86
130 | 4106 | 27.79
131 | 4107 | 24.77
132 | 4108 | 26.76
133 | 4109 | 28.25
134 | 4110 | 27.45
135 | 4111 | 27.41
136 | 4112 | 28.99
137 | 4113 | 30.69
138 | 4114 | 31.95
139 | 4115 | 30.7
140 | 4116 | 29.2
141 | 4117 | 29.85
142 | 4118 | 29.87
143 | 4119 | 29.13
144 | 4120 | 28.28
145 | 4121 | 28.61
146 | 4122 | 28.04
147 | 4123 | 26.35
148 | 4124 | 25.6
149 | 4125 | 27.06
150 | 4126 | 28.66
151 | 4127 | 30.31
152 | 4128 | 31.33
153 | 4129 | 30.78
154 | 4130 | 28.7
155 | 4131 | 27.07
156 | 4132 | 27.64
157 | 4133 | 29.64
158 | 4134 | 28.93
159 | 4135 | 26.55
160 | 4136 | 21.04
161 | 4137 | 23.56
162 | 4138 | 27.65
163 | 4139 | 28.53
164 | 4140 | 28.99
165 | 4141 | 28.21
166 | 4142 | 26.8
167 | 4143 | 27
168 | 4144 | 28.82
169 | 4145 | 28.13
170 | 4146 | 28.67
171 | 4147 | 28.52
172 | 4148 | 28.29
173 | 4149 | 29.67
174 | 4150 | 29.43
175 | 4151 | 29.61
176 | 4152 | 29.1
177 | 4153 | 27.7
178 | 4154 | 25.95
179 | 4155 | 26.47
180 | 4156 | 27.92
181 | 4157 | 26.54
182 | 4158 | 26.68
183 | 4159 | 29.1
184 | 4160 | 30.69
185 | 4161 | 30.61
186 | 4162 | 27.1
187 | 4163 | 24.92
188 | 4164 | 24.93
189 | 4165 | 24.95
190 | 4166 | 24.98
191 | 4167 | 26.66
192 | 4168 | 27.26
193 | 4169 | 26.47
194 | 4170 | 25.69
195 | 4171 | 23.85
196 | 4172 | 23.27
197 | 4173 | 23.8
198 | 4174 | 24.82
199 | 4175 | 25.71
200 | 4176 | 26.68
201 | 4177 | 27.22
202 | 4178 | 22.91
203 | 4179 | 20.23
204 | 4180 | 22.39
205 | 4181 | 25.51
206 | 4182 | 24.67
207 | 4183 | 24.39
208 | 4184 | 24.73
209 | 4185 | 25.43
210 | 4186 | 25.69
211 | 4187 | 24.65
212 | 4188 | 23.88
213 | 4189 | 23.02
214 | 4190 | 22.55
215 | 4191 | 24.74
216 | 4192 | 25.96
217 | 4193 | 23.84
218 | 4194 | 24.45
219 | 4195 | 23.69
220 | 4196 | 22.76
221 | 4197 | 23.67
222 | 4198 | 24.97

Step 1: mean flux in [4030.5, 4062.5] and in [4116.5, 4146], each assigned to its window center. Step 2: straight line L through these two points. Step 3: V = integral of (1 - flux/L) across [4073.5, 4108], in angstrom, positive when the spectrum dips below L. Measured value -3.56 angstrom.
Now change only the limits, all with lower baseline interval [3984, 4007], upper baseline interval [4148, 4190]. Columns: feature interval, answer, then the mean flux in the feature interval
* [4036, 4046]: 0.4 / 27.2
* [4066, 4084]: -0.7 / 28.7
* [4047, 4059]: 0.5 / 26.8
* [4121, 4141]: -0.8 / 27.7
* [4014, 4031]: -0.2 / 28.9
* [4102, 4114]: -0.9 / 29.1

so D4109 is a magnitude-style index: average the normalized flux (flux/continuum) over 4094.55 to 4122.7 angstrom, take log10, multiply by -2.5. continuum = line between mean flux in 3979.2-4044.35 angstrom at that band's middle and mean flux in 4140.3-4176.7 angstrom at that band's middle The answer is -0.07 mag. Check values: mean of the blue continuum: 28.3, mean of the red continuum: 27.1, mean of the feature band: 29.2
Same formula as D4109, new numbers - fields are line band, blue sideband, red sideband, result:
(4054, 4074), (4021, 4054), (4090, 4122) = 0.046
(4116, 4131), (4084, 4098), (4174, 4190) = 0.013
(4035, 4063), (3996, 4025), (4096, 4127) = 0.084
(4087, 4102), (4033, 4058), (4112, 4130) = -0.116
